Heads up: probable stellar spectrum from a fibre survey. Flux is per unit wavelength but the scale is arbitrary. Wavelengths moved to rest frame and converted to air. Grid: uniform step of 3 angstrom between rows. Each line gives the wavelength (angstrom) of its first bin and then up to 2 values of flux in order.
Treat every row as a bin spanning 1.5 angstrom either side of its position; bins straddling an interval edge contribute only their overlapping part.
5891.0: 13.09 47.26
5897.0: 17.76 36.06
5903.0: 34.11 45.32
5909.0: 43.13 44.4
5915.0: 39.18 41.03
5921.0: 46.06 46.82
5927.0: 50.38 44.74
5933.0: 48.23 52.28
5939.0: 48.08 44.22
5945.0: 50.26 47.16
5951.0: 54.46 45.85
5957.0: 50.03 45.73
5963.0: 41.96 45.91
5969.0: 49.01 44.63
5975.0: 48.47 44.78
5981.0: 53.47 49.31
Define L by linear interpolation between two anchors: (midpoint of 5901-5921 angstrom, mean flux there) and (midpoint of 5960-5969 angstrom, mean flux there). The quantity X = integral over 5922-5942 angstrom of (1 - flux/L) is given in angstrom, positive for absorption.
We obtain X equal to -2.4 angstrom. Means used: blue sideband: 41.4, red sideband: 45.1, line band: 48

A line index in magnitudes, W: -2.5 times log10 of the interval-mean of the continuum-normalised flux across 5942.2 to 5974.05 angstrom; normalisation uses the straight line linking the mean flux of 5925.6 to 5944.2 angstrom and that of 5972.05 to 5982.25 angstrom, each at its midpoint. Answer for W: 0.02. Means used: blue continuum 48.1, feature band 47.4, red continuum 48.2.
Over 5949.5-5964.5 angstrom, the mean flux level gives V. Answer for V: 47.6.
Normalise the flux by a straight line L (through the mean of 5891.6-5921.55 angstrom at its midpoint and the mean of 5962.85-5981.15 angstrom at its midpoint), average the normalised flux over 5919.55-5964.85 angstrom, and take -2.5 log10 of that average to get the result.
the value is -0.12 mag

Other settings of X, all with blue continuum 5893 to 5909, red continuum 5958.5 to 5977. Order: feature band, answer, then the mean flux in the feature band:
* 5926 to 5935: -1.6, 47.9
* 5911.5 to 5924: -1.4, 43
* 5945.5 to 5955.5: -1.3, 49.3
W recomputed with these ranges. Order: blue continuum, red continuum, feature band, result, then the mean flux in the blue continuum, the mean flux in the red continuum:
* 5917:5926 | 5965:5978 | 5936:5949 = -0.050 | 45.2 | 46.8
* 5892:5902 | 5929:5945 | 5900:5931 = -0.092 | 32.7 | 47.9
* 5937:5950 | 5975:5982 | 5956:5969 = 0.051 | 47.9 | 48.7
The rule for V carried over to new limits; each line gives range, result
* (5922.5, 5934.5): 47.5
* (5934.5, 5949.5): 48.4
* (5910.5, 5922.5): 42.7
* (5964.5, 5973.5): 46.5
